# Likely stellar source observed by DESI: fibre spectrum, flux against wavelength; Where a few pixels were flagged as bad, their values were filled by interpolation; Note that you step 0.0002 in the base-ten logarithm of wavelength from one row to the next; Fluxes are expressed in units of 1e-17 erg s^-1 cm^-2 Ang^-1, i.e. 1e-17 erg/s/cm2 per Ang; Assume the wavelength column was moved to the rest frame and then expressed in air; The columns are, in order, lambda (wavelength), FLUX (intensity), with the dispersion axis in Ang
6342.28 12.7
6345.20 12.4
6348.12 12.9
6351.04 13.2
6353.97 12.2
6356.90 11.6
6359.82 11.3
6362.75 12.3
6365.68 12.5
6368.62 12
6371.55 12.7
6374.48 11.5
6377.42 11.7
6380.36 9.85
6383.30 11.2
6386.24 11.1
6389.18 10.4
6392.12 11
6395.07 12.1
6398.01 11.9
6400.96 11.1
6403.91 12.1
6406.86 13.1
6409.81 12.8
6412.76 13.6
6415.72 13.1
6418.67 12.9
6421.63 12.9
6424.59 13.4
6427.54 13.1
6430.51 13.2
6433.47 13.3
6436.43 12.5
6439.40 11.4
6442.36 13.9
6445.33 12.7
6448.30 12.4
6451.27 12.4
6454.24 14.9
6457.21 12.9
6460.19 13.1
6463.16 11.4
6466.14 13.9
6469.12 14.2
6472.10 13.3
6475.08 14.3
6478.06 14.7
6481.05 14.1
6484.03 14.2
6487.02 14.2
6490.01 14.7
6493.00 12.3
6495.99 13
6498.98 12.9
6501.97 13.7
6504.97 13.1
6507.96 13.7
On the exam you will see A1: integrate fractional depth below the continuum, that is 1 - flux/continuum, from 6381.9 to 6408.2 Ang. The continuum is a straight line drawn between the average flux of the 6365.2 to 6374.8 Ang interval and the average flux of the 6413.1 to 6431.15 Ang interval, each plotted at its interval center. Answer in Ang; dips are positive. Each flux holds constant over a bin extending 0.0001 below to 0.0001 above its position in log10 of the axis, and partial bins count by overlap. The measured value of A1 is 2.3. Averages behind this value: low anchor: 12.2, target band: 11.5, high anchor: 13.1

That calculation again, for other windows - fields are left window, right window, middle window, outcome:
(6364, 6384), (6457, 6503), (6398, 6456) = -1.1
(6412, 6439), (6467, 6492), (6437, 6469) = 1.6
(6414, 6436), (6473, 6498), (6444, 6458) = 0.4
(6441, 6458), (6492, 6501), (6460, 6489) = -1.8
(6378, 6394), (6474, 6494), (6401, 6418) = -1.7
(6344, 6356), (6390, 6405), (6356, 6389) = 1.5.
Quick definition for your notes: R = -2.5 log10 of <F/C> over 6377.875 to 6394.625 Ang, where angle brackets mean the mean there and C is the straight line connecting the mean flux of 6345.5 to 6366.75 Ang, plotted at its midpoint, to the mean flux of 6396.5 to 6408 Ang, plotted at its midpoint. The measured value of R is 0.12 mag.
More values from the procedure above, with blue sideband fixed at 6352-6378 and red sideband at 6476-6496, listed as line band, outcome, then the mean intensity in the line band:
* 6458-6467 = 0.071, 12.7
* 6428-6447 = 0.028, 12.8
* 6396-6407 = 0.060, 11.9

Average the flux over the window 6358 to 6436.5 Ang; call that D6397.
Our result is 12.2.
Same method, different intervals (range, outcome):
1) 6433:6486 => 13.3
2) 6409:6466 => 13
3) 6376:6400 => 11.2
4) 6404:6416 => 13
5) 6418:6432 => 13.1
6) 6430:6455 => 12.9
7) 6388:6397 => 11.2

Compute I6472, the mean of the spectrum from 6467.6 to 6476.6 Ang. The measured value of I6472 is 13.9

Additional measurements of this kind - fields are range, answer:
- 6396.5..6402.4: 11.5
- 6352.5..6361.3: 11.7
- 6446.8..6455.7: 13.2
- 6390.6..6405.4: 11.6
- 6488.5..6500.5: 13.2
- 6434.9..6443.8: 12.6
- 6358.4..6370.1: 12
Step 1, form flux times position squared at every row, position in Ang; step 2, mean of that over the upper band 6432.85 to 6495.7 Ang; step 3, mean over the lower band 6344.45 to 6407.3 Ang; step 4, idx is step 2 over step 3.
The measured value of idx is 1.17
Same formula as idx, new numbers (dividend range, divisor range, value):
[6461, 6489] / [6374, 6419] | 1.20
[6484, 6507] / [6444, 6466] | 1.06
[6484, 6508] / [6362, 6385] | 1.20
